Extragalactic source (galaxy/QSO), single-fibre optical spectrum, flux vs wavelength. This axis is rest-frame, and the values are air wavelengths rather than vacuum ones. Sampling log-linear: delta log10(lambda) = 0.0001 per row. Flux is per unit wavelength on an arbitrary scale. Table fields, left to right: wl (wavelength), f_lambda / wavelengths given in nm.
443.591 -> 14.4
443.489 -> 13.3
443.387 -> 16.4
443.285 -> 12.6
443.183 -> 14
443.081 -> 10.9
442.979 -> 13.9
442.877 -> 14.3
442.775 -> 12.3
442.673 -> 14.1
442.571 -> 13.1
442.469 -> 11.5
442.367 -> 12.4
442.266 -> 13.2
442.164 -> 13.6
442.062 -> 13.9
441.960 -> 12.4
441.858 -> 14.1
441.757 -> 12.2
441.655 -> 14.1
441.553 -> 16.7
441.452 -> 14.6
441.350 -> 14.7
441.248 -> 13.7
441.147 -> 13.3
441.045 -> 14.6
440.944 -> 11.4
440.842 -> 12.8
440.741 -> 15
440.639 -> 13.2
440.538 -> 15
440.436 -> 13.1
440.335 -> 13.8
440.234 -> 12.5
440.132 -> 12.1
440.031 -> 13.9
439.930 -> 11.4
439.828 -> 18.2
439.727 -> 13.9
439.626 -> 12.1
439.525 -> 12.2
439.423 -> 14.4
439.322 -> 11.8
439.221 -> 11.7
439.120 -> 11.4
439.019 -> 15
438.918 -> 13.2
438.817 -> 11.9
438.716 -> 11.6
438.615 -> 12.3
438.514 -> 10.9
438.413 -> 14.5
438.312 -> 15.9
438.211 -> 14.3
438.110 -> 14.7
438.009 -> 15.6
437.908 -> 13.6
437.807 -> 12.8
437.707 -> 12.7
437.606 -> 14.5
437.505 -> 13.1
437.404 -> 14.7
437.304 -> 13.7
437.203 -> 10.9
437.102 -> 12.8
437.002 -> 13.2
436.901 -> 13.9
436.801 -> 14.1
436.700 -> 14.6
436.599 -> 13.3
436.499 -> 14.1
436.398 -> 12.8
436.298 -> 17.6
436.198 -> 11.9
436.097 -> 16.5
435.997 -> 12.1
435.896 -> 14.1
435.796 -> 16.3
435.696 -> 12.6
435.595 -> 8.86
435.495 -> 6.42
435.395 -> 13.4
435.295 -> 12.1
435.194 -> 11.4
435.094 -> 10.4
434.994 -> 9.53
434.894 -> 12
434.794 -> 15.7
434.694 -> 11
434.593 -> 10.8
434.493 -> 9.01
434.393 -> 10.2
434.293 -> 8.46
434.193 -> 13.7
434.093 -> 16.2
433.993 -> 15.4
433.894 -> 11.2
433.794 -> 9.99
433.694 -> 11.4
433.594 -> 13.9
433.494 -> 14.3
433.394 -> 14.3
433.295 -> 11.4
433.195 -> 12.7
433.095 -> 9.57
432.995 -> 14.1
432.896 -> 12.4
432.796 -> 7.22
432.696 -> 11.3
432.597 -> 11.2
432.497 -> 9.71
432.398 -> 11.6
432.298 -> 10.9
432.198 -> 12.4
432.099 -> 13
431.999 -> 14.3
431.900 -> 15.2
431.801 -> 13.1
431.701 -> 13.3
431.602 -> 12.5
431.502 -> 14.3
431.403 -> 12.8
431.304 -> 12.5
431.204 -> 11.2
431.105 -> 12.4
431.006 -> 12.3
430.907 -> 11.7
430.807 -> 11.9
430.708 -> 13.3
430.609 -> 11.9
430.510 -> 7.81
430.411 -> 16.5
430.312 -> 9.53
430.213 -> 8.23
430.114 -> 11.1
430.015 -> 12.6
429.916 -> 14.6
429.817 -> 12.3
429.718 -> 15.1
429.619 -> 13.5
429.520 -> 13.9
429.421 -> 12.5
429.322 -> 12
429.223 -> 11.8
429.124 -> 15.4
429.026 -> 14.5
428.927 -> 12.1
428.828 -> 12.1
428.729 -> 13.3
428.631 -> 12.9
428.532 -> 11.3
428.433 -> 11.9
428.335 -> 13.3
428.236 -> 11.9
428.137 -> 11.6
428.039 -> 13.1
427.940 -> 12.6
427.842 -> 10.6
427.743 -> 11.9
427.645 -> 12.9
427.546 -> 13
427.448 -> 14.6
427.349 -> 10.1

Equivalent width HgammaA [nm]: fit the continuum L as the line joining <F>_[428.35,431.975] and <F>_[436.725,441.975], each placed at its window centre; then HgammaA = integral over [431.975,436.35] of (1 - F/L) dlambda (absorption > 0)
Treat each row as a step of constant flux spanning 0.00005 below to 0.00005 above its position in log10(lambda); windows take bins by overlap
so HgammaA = 0.30 nm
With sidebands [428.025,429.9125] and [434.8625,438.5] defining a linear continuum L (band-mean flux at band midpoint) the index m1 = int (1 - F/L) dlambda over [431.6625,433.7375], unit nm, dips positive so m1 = 0.125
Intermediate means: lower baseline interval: 12.9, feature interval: 12.2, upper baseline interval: 13.2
